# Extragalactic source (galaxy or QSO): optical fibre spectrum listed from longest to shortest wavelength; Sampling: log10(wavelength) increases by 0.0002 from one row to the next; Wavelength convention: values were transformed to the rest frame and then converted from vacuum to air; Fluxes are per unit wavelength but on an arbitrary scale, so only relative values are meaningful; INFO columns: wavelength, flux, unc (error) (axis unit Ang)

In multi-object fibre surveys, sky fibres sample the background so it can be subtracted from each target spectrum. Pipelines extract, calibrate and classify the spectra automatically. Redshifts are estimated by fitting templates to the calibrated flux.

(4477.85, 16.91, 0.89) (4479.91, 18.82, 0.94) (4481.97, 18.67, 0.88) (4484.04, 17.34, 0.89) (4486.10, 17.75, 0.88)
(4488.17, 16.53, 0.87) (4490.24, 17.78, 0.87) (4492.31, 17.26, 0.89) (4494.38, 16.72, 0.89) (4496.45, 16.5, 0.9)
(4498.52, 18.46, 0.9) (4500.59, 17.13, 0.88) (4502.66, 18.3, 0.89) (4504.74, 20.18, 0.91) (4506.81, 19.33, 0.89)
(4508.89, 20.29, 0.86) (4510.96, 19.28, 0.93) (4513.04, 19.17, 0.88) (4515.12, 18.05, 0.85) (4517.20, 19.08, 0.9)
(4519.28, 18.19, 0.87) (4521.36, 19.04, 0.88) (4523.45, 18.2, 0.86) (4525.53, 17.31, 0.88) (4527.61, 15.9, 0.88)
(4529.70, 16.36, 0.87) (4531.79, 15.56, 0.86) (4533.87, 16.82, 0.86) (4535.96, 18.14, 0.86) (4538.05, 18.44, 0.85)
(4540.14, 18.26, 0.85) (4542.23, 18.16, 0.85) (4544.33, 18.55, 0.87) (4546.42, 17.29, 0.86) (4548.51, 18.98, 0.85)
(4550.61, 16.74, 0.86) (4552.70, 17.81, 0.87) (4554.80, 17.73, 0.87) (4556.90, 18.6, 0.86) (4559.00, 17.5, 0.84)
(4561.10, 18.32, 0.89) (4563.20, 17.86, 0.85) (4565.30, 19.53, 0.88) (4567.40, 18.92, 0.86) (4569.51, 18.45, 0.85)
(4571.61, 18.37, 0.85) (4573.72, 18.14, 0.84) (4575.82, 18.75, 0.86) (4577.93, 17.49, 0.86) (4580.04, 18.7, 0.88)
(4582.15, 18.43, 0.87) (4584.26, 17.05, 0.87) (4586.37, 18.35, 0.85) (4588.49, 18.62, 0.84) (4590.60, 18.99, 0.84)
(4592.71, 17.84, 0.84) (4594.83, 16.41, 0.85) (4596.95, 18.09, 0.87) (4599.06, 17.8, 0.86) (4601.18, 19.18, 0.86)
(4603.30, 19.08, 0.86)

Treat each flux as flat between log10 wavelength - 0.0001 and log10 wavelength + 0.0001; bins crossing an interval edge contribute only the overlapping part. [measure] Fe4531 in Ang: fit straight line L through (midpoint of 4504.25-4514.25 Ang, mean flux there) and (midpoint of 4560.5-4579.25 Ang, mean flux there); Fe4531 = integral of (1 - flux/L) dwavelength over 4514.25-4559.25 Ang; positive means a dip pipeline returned 3.08 Ang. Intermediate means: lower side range 19.6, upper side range 18.4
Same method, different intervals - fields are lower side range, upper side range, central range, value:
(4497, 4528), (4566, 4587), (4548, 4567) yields 0.3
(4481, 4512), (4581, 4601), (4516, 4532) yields 0.5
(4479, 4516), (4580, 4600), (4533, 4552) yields 0.2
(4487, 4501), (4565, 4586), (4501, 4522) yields -1.9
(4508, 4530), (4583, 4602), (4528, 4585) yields 0.7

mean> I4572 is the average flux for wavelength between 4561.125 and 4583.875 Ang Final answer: 18.4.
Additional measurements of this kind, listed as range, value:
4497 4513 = 18.9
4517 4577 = 18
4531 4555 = 17.7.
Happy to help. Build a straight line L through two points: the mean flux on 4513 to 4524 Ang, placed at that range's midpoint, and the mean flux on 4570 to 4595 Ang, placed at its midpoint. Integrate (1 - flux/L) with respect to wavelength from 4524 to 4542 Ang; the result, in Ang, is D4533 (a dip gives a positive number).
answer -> 1.27 Ang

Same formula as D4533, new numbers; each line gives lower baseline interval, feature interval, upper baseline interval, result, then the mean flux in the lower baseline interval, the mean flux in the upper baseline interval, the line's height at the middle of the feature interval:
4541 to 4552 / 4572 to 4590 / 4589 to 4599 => -0.32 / 17.9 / 17.9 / 17.9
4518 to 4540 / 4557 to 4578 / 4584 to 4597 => -0.74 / 17.5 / 17.9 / 17.8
